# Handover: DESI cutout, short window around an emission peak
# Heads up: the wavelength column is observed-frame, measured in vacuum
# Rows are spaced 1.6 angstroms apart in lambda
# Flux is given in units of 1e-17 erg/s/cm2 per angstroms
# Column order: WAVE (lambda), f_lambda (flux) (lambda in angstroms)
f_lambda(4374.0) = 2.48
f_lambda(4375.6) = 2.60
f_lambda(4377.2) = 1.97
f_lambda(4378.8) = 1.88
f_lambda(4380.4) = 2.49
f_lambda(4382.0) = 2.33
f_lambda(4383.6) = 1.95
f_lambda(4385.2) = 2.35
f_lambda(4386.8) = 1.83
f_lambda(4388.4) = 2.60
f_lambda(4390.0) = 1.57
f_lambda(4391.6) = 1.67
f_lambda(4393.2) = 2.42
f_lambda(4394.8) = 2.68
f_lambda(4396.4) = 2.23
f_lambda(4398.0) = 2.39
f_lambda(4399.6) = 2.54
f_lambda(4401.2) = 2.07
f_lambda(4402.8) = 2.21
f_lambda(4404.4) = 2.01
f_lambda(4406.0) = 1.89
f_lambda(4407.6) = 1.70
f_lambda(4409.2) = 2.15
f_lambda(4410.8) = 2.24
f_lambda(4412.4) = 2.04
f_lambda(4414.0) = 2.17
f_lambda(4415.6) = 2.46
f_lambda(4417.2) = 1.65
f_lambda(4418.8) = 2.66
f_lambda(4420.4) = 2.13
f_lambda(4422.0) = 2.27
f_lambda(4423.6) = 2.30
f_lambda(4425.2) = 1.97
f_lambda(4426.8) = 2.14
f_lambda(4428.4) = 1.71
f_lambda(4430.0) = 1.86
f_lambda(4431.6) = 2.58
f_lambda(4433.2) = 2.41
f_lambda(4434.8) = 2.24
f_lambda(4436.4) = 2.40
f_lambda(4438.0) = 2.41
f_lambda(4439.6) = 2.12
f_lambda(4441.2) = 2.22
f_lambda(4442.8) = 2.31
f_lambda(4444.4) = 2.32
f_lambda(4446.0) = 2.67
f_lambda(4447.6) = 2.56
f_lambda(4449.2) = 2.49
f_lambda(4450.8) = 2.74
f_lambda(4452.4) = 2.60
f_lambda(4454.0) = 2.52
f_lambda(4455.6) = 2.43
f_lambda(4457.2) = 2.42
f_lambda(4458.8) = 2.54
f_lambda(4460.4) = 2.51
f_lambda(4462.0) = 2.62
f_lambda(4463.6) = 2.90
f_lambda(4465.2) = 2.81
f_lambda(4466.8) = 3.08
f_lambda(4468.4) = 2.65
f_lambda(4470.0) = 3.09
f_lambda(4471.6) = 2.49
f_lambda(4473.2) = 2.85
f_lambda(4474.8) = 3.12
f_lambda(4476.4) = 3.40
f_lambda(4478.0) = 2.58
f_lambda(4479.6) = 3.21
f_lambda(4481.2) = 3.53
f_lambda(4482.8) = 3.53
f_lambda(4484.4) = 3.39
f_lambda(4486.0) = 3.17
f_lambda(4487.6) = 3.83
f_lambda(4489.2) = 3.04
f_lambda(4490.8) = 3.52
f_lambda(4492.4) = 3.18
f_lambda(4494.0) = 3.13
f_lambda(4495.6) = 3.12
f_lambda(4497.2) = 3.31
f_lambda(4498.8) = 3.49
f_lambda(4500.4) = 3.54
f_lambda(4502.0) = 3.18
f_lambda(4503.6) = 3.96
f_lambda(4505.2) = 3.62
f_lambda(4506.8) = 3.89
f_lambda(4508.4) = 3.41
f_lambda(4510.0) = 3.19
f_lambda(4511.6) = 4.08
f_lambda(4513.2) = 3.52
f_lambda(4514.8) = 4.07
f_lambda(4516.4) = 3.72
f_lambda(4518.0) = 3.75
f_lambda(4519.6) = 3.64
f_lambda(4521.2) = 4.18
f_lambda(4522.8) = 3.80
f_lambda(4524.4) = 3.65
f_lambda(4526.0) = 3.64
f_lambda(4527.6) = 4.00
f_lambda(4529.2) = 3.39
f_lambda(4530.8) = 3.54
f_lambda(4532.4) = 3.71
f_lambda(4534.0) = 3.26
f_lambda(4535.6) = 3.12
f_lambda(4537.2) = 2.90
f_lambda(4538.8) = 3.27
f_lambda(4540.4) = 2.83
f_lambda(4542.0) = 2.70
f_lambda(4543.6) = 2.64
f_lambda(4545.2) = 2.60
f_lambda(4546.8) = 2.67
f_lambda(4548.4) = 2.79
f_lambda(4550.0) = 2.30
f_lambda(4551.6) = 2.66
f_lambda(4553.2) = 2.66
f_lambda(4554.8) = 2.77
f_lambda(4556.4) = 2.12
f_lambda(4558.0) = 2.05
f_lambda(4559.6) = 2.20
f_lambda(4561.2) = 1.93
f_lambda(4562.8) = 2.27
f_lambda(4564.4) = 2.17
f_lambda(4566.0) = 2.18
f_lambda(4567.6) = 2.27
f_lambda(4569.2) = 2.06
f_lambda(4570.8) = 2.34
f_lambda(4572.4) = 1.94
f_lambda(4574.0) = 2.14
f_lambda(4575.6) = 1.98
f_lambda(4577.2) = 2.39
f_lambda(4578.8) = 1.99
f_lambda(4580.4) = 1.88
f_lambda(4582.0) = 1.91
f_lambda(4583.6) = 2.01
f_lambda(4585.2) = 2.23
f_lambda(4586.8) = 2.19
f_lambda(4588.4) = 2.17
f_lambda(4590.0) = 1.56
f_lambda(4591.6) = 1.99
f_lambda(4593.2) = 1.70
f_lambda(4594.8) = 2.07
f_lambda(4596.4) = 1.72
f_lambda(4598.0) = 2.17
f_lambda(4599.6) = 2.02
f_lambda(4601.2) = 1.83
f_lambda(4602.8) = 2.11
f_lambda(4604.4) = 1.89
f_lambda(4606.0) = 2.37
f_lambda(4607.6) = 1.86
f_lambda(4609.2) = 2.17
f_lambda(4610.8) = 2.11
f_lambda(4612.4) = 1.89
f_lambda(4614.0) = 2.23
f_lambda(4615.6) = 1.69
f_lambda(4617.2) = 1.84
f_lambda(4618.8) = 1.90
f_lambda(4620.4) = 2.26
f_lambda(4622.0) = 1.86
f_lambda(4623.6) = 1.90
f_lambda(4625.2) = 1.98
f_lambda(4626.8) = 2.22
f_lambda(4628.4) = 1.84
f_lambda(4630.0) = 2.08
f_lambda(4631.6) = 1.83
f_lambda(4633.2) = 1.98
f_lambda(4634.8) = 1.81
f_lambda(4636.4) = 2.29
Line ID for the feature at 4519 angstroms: C IV 1549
